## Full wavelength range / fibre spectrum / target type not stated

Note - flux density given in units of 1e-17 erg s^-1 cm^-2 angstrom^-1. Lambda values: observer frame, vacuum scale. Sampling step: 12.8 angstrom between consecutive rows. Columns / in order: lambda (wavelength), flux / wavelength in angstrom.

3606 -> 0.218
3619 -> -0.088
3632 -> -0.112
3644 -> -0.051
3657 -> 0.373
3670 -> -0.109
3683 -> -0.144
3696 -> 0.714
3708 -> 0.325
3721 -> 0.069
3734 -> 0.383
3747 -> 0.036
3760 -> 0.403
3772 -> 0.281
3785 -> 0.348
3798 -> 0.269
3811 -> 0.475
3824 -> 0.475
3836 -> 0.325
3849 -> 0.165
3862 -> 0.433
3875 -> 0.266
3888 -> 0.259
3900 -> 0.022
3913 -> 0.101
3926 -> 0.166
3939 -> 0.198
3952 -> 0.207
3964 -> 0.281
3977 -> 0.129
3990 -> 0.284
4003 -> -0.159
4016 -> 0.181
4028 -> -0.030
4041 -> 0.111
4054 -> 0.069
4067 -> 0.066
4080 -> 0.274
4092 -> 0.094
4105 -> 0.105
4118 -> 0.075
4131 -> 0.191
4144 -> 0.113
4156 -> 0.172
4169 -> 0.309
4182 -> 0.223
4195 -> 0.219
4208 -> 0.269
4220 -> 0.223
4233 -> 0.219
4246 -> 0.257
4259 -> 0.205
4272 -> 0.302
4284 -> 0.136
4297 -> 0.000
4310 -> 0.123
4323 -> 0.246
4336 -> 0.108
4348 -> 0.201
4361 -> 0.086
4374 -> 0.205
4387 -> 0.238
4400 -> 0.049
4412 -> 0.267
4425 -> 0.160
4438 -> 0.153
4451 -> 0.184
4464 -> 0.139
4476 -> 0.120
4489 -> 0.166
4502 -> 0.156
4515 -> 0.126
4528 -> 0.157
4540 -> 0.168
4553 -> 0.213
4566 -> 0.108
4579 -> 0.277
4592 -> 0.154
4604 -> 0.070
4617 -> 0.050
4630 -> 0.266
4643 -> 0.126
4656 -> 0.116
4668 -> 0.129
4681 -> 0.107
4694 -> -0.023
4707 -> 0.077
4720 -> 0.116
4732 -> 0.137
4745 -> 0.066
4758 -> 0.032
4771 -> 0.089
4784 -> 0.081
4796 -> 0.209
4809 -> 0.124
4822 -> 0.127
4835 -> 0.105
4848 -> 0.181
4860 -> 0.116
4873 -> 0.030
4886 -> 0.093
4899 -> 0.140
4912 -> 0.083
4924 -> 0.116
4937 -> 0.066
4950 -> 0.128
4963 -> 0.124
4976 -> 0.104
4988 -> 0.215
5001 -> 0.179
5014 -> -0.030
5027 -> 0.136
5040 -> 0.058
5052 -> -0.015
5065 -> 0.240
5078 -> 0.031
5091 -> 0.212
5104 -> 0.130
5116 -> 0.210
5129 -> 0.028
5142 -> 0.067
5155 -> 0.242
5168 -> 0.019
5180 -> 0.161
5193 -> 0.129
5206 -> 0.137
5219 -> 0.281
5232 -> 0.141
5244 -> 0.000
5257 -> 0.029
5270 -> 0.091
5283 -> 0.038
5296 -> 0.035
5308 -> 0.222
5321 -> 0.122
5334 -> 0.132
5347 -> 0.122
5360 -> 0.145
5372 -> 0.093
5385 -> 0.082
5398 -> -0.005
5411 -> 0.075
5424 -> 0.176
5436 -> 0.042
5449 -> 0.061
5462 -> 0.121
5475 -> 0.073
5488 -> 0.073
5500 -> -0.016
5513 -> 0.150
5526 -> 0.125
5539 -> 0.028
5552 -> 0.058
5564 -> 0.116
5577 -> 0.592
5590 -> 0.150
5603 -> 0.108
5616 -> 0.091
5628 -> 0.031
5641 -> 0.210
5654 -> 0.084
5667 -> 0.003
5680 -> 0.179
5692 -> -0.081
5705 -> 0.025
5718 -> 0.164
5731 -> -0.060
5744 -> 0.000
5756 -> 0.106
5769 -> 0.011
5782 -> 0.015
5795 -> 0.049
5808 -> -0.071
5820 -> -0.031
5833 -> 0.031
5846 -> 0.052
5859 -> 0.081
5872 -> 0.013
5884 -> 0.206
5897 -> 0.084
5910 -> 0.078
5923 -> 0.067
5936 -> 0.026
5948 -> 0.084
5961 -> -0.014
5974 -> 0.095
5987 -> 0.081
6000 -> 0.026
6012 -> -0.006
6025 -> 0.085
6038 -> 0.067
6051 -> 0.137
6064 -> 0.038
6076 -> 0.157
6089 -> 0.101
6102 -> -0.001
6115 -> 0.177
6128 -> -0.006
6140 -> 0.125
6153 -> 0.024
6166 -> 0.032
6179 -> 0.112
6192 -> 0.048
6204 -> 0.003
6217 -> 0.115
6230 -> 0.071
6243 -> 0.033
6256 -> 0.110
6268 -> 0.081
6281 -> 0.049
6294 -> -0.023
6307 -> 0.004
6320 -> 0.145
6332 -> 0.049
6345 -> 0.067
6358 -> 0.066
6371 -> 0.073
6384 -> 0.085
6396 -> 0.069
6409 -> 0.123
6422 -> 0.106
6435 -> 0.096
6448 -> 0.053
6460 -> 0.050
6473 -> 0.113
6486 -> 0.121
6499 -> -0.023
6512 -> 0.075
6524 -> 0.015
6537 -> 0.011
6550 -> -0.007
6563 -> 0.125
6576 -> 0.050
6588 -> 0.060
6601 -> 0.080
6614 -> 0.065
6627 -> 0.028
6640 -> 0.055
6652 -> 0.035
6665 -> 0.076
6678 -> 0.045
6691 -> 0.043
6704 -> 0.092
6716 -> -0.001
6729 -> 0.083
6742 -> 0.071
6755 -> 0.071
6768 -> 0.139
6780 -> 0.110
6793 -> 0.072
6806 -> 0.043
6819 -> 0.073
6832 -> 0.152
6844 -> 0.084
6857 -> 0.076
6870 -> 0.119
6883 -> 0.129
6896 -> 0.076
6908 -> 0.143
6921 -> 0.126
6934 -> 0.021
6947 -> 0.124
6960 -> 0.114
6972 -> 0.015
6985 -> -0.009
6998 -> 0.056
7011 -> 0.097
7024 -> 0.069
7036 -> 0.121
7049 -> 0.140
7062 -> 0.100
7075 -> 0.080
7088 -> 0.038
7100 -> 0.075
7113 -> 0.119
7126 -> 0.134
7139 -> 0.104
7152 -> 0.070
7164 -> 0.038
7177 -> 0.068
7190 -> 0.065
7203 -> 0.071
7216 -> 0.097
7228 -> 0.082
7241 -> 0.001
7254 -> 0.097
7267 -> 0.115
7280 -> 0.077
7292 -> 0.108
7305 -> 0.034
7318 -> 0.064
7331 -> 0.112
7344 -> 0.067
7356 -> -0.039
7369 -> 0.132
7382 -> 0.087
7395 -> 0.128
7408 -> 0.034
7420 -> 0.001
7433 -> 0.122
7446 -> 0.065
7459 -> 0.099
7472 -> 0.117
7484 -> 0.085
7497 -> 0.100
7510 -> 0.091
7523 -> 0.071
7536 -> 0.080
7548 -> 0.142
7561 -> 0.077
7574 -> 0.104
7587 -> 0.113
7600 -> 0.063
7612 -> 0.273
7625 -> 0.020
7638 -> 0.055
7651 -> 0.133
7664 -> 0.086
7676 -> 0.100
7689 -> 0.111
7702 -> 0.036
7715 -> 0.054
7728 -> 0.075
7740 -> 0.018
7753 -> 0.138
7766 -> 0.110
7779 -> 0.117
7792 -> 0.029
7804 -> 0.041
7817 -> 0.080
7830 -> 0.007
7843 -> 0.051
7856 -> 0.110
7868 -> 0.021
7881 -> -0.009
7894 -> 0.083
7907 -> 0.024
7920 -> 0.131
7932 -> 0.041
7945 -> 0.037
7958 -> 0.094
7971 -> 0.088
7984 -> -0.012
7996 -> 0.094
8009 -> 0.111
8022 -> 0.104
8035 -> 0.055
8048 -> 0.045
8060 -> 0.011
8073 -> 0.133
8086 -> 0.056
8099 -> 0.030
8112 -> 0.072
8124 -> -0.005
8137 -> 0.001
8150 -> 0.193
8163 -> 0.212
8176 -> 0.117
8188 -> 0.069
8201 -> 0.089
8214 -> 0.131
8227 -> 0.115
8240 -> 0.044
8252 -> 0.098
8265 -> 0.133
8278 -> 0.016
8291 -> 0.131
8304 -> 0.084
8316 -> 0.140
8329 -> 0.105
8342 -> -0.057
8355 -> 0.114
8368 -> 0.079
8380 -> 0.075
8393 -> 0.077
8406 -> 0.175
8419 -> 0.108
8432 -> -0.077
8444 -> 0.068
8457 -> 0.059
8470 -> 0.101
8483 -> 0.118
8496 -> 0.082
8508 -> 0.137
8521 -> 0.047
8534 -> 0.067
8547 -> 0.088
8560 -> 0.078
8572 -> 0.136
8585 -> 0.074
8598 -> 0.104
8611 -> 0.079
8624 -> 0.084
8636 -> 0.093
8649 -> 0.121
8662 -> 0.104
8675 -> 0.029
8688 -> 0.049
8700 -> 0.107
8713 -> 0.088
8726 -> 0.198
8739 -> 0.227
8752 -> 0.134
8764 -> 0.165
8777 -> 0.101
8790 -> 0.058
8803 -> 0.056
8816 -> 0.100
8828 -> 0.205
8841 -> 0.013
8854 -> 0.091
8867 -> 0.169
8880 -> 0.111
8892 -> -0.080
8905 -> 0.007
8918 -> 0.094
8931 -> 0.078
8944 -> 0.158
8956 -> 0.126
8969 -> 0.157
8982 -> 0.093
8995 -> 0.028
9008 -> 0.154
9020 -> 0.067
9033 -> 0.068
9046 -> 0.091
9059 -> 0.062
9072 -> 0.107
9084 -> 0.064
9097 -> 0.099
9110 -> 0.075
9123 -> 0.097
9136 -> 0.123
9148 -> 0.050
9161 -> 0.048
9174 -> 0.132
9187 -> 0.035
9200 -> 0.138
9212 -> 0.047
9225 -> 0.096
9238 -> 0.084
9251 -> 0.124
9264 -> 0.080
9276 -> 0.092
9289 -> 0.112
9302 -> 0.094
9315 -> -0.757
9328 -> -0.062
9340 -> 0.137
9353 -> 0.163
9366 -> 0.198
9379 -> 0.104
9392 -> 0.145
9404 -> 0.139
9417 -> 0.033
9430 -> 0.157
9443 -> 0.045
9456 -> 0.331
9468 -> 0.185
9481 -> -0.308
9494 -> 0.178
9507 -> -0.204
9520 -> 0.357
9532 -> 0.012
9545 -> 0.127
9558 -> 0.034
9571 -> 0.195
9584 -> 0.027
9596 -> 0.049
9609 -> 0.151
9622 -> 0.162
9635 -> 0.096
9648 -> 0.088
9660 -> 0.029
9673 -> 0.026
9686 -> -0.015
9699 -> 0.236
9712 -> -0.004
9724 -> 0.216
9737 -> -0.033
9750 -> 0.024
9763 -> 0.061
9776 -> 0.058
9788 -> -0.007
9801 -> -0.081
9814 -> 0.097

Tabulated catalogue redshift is 1.342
